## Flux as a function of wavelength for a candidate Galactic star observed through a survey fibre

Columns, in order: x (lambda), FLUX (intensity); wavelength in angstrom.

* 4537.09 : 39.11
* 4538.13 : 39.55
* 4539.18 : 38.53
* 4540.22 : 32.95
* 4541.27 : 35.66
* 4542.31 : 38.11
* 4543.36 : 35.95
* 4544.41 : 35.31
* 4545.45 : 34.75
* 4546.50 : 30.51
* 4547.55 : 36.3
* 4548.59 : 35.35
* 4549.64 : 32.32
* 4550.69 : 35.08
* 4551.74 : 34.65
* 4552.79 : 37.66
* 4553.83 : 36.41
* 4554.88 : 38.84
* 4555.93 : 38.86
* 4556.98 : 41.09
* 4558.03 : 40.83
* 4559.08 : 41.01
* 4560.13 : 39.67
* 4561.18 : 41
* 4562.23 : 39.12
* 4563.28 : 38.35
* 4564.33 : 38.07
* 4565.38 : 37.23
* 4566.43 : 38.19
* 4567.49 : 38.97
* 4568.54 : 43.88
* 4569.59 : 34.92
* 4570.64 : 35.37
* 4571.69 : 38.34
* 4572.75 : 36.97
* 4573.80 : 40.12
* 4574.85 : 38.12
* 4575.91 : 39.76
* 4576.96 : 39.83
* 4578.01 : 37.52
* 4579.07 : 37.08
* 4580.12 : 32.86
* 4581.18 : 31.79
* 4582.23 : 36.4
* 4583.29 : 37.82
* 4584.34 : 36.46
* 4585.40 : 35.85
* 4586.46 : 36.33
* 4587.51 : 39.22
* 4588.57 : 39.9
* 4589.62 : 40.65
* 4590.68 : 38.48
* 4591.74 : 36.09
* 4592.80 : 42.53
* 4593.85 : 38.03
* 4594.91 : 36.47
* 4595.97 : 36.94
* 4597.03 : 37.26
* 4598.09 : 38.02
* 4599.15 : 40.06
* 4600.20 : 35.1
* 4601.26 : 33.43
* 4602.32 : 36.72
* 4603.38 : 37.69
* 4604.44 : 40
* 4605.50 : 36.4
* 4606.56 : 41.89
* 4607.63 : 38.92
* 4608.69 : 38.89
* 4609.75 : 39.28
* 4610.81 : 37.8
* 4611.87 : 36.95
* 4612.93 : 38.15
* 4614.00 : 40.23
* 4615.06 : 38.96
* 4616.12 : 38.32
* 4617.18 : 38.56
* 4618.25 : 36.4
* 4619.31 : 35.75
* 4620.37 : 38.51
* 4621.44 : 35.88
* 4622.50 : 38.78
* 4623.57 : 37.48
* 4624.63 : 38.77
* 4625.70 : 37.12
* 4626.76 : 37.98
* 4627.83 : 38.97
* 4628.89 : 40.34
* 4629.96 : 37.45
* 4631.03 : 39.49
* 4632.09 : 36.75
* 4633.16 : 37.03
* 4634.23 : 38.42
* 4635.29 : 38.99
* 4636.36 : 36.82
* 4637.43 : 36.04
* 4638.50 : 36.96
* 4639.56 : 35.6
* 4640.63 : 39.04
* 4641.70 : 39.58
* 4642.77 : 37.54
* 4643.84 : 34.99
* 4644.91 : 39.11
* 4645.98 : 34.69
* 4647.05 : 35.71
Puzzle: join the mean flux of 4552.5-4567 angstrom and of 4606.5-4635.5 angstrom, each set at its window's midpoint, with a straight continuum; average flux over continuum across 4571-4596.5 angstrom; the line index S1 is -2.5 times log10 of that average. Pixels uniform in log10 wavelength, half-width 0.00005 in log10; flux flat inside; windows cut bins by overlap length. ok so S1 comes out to 0.03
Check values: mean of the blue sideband 39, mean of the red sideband 38.2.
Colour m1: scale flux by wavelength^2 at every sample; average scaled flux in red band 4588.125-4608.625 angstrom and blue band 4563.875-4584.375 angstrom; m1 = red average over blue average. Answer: 1.03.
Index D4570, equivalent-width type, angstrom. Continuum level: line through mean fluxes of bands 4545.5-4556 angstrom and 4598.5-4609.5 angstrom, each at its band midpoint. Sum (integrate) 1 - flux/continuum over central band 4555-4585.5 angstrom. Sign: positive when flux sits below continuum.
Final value -1.5 angstrom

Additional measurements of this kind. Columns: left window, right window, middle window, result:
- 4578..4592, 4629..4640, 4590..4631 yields -0.9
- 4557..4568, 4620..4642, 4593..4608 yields 0.3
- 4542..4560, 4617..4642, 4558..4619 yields -1.4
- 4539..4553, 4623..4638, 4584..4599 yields -0.6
